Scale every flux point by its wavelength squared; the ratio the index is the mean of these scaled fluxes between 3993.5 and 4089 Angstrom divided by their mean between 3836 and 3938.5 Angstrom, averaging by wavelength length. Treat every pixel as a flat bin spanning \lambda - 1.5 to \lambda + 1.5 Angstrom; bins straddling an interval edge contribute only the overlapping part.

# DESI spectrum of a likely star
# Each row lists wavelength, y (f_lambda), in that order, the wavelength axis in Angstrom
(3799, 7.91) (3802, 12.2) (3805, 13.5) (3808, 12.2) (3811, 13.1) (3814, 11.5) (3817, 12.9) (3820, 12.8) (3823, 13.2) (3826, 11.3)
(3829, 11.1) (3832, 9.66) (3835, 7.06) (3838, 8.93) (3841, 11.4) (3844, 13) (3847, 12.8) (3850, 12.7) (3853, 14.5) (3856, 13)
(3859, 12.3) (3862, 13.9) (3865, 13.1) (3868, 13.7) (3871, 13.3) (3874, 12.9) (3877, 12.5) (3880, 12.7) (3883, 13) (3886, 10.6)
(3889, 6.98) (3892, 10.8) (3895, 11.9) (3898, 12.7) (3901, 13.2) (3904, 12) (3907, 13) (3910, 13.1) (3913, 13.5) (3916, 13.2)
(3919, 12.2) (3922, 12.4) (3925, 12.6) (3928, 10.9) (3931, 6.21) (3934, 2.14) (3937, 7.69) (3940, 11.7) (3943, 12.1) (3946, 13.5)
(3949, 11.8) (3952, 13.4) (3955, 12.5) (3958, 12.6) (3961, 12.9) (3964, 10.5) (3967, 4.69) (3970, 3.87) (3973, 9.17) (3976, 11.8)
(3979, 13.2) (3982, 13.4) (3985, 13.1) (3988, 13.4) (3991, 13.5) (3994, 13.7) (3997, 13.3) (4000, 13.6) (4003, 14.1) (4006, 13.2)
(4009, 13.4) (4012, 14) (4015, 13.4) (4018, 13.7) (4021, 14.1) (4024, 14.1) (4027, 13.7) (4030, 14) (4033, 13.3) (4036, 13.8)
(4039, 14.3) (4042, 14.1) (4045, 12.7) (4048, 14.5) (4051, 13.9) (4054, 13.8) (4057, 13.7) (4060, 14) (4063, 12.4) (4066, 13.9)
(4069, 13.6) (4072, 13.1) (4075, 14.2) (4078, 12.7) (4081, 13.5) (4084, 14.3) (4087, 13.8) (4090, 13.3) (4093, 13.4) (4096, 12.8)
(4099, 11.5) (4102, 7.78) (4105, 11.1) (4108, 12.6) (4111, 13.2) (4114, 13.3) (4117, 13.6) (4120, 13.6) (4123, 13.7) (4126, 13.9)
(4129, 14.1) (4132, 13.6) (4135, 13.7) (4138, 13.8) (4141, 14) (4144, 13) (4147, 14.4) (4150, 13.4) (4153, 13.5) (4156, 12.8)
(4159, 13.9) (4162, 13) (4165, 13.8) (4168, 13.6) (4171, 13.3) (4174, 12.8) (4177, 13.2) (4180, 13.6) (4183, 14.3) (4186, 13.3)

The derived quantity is 1.26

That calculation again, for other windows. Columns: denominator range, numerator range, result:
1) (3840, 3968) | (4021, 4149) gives 1.24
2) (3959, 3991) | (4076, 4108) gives 1.22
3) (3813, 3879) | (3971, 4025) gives 1.17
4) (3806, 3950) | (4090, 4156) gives 1.26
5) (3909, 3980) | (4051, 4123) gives 1.31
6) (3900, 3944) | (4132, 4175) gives 1.38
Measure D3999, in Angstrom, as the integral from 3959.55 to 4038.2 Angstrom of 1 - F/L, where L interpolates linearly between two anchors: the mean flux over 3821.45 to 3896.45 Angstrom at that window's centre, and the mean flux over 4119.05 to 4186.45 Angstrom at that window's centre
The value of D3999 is 1.1 Angstrom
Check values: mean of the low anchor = 11.9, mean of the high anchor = 13.6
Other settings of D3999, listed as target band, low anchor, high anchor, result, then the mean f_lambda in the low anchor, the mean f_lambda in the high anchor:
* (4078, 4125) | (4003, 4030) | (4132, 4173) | 2.9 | 13.7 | 13.5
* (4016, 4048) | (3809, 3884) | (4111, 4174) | -1.8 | 12.2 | 13.6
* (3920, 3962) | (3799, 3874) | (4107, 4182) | 5.8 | 12.1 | 13.5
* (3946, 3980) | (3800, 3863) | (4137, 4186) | 5.2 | 12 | 13.5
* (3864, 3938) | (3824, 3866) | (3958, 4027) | 3.1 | 11.8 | 12.3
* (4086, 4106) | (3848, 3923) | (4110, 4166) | 2.2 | 12.5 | 13.6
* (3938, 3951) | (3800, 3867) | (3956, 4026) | 0.1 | 12.1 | 12.3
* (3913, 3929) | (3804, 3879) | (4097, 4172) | 0.1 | 12.2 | 13.1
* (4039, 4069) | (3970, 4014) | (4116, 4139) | -1.1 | 12.8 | 13.8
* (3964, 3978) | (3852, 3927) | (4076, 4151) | 5.3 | 12.5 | 13.1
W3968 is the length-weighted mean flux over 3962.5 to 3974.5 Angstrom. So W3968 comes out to 7.06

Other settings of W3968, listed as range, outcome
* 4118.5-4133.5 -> 13.8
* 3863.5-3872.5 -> 13.4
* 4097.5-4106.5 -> 10.1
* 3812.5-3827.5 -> 12.3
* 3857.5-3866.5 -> 13.1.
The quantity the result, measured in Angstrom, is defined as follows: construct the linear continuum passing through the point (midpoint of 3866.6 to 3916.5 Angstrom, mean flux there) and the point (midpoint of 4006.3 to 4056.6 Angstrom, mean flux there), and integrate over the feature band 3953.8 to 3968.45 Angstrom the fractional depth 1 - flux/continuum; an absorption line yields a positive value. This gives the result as 2.70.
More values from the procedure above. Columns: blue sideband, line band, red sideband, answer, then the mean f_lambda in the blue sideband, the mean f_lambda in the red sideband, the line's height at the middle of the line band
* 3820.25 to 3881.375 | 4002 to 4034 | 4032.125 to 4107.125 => -2.0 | 12.2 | 13.2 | 12.9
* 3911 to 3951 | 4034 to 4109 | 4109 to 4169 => -2.9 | 10.8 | 13.6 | 12.7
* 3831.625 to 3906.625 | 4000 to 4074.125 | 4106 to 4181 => -4.6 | 12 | 13.5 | 12.9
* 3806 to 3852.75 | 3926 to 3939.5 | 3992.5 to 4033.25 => 5.8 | 11.7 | 13.7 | 12.8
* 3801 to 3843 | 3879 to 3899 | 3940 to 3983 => 0.2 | 11.5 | 11.1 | 11.3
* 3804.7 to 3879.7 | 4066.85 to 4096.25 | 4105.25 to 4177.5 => -0.7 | 12.2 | 13.5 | 13.2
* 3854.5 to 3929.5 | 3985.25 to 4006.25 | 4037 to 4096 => -0.7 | 12.4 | 13.6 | 13.1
